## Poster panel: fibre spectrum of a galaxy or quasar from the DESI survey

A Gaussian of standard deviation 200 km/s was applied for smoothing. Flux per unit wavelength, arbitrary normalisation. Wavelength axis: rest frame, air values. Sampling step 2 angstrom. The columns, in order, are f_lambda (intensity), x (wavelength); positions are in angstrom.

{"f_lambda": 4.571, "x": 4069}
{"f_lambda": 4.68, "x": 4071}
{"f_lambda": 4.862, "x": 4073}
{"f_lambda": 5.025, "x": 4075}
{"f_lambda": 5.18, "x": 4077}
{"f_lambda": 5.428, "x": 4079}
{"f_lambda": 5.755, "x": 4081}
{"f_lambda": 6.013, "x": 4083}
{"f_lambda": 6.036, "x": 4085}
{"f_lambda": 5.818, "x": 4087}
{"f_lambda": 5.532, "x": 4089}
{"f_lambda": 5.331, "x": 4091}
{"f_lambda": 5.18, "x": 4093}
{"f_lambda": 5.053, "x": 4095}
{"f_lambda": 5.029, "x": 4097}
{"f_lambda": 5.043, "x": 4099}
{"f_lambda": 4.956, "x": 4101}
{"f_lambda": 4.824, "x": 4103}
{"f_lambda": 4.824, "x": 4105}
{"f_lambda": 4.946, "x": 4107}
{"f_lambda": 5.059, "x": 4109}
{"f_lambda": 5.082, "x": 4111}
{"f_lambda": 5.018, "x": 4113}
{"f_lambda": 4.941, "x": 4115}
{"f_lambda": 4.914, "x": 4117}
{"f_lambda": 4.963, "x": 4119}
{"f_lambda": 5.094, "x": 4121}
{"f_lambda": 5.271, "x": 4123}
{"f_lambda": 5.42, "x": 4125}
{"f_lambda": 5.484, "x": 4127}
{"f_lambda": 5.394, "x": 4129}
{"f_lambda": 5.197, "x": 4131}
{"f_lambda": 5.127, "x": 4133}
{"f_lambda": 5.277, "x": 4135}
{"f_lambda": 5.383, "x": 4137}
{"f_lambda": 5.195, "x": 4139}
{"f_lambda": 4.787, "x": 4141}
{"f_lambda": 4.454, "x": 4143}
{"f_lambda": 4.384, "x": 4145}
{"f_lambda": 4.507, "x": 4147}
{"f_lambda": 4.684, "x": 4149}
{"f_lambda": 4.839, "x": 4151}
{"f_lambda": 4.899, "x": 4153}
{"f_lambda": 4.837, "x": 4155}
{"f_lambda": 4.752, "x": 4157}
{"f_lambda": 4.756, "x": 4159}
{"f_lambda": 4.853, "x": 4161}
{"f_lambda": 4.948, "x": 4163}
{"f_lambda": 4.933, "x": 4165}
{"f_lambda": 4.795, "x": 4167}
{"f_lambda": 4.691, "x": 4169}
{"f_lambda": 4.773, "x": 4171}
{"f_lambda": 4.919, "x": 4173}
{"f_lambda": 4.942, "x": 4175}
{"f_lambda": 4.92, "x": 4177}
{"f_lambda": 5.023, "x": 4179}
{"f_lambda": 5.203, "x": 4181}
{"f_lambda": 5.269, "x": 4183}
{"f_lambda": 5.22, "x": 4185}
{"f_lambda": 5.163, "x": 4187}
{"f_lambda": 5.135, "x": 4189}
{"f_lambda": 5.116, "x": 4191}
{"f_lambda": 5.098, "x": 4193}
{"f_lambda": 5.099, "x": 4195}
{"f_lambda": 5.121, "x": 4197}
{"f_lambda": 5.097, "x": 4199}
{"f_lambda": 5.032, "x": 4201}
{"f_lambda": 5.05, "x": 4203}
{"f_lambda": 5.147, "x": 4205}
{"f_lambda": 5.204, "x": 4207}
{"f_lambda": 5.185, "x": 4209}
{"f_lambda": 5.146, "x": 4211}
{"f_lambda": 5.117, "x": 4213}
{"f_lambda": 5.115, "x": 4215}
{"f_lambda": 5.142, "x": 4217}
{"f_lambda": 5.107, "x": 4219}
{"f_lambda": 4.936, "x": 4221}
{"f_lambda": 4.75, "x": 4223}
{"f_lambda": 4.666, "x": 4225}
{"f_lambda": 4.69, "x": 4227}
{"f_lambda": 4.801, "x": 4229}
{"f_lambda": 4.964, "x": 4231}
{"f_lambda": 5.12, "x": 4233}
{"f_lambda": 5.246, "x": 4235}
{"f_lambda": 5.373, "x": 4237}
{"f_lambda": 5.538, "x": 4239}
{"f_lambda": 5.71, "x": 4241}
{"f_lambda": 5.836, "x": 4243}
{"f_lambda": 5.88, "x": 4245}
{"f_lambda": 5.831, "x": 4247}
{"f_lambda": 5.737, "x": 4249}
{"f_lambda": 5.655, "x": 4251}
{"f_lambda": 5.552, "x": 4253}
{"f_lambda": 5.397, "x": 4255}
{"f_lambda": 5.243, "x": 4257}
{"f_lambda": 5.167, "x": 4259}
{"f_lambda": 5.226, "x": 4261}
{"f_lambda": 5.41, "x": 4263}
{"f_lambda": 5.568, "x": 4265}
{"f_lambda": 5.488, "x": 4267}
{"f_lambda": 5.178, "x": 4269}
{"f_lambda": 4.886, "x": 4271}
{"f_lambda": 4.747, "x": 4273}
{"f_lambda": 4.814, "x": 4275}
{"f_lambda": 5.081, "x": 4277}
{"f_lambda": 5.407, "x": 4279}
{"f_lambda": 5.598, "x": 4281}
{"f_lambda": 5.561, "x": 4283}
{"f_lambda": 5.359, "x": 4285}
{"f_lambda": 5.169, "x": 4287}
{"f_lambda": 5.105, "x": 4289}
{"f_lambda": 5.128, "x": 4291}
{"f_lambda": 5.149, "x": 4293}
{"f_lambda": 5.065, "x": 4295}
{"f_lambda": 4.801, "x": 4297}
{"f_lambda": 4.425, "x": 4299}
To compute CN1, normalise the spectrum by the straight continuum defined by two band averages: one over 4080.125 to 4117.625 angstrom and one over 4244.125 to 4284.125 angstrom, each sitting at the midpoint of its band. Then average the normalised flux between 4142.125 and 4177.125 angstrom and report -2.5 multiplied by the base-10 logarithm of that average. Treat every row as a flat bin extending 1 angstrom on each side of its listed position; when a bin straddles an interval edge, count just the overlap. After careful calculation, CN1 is 0.111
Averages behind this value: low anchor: 5.23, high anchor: 5.37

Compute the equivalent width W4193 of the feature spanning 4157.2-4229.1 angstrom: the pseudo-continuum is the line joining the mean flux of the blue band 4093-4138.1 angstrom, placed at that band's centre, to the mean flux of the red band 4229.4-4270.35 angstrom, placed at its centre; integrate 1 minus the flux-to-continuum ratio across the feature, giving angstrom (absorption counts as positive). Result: 4.0 angstrom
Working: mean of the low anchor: 5.11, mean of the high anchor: 5.44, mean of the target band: 5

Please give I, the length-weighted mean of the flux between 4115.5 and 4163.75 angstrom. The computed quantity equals 4.98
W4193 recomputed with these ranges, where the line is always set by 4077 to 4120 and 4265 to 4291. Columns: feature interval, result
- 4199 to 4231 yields 1.28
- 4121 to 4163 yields 1.97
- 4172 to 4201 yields 0.70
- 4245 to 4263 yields -0.97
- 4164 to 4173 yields 0.70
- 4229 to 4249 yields -1.01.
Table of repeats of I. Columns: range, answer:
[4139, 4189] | 4.87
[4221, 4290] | 5.28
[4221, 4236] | 4.89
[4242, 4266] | 5.54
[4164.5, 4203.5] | 5.03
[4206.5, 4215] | 5.15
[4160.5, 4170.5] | 4.84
